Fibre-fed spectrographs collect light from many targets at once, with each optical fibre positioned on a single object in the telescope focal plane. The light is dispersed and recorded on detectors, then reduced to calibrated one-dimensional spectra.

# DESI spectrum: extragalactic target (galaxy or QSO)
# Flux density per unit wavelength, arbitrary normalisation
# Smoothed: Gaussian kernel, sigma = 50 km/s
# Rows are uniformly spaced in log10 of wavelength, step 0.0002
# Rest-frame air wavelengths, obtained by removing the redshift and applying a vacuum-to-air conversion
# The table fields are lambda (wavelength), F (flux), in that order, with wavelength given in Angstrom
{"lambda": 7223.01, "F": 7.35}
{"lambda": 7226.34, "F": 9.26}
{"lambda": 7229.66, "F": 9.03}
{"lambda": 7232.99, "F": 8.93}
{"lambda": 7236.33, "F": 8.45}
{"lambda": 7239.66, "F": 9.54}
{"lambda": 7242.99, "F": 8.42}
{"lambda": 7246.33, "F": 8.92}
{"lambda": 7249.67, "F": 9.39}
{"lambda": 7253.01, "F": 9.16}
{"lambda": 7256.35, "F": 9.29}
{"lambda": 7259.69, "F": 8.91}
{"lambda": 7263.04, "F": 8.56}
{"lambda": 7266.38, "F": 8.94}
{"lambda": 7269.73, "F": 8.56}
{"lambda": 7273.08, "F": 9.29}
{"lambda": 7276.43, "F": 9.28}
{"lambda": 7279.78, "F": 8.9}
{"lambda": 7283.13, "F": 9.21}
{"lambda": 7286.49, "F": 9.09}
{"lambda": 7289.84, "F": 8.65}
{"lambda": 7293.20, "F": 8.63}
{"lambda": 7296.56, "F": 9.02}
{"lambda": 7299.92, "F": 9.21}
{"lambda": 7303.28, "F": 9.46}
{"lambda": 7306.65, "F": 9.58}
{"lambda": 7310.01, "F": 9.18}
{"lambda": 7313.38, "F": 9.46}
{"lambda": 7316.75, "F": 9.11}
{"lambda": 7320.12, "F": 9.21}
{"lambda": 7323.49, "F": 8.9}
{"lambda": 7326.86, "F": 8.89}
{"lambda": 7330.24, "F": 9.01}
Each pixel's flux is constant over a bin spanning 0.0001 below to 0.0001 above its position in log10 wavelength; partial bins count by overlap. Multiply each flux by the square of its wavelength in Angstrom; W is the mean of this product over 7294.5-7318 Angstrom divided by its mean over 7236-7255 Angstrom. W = 1.0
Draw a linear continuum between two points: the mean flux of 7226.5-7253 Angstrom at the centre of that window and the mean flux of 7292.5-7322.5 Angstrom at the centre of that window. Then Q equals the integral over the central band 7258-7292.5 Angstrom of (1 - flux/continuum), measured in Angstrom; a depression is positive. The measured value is 0.7 Angstrom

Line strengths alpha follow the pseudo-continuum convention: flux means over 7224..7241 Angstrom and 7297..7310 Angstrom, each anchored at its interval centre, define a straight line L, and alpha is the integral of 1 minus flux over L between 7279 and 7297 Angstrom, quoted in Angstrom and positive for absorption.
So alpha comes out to 0.69 Angstrom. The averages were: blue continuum 8.97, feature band 8.91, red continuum 9.35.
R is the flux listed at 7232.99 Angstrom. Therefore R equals 8.93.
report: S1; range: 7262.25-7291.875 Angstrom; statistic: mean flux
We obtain 8.95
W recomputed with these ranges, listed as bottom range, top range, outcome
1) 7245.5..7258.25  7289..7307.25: 1.00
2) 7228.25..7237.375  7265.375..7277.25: 1.03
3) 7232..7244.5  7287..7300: 1.02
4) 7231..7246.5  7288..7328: 1.05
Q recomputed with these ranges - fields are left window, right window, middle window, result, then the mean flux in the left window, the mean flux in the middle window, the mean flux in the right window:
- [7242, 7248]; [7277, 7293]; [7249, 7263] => -0.5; 8.69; 9.1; 8.96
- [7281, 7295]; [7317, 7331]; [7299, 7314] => -0.7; 8.9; 9.38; 9.01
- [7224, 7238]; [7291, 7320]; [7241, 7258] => -0.2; 8.84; 9.05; 9.2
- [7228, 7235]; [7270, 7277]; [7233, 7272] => 0.5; 8.95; 8.93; 9.14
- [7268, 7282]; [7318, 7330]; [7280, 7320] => -0.6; 9.02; 9.14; 9.01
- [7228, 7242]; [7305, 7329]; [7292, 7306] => 0.0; 8.96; 9.13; 9.19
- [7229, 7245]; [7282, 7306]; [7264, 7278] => 0.0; 8.86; 8.99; 9.06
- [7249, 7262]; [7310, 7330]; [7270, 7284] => 0.0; 9.14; 9.11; 9.11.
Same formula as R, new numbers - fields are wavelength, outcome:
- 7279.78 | 8.9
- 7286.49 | 9.09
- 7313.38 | 9.46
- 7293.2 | 8.63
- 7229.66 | 9.03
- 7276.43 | 9.28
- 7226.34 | 9.26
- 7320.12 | 9.21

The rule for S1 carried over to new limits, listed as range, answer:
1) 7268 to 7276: 8.98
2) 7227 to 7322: 9.05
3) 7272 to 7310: 9.12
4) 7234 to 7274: 8.94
